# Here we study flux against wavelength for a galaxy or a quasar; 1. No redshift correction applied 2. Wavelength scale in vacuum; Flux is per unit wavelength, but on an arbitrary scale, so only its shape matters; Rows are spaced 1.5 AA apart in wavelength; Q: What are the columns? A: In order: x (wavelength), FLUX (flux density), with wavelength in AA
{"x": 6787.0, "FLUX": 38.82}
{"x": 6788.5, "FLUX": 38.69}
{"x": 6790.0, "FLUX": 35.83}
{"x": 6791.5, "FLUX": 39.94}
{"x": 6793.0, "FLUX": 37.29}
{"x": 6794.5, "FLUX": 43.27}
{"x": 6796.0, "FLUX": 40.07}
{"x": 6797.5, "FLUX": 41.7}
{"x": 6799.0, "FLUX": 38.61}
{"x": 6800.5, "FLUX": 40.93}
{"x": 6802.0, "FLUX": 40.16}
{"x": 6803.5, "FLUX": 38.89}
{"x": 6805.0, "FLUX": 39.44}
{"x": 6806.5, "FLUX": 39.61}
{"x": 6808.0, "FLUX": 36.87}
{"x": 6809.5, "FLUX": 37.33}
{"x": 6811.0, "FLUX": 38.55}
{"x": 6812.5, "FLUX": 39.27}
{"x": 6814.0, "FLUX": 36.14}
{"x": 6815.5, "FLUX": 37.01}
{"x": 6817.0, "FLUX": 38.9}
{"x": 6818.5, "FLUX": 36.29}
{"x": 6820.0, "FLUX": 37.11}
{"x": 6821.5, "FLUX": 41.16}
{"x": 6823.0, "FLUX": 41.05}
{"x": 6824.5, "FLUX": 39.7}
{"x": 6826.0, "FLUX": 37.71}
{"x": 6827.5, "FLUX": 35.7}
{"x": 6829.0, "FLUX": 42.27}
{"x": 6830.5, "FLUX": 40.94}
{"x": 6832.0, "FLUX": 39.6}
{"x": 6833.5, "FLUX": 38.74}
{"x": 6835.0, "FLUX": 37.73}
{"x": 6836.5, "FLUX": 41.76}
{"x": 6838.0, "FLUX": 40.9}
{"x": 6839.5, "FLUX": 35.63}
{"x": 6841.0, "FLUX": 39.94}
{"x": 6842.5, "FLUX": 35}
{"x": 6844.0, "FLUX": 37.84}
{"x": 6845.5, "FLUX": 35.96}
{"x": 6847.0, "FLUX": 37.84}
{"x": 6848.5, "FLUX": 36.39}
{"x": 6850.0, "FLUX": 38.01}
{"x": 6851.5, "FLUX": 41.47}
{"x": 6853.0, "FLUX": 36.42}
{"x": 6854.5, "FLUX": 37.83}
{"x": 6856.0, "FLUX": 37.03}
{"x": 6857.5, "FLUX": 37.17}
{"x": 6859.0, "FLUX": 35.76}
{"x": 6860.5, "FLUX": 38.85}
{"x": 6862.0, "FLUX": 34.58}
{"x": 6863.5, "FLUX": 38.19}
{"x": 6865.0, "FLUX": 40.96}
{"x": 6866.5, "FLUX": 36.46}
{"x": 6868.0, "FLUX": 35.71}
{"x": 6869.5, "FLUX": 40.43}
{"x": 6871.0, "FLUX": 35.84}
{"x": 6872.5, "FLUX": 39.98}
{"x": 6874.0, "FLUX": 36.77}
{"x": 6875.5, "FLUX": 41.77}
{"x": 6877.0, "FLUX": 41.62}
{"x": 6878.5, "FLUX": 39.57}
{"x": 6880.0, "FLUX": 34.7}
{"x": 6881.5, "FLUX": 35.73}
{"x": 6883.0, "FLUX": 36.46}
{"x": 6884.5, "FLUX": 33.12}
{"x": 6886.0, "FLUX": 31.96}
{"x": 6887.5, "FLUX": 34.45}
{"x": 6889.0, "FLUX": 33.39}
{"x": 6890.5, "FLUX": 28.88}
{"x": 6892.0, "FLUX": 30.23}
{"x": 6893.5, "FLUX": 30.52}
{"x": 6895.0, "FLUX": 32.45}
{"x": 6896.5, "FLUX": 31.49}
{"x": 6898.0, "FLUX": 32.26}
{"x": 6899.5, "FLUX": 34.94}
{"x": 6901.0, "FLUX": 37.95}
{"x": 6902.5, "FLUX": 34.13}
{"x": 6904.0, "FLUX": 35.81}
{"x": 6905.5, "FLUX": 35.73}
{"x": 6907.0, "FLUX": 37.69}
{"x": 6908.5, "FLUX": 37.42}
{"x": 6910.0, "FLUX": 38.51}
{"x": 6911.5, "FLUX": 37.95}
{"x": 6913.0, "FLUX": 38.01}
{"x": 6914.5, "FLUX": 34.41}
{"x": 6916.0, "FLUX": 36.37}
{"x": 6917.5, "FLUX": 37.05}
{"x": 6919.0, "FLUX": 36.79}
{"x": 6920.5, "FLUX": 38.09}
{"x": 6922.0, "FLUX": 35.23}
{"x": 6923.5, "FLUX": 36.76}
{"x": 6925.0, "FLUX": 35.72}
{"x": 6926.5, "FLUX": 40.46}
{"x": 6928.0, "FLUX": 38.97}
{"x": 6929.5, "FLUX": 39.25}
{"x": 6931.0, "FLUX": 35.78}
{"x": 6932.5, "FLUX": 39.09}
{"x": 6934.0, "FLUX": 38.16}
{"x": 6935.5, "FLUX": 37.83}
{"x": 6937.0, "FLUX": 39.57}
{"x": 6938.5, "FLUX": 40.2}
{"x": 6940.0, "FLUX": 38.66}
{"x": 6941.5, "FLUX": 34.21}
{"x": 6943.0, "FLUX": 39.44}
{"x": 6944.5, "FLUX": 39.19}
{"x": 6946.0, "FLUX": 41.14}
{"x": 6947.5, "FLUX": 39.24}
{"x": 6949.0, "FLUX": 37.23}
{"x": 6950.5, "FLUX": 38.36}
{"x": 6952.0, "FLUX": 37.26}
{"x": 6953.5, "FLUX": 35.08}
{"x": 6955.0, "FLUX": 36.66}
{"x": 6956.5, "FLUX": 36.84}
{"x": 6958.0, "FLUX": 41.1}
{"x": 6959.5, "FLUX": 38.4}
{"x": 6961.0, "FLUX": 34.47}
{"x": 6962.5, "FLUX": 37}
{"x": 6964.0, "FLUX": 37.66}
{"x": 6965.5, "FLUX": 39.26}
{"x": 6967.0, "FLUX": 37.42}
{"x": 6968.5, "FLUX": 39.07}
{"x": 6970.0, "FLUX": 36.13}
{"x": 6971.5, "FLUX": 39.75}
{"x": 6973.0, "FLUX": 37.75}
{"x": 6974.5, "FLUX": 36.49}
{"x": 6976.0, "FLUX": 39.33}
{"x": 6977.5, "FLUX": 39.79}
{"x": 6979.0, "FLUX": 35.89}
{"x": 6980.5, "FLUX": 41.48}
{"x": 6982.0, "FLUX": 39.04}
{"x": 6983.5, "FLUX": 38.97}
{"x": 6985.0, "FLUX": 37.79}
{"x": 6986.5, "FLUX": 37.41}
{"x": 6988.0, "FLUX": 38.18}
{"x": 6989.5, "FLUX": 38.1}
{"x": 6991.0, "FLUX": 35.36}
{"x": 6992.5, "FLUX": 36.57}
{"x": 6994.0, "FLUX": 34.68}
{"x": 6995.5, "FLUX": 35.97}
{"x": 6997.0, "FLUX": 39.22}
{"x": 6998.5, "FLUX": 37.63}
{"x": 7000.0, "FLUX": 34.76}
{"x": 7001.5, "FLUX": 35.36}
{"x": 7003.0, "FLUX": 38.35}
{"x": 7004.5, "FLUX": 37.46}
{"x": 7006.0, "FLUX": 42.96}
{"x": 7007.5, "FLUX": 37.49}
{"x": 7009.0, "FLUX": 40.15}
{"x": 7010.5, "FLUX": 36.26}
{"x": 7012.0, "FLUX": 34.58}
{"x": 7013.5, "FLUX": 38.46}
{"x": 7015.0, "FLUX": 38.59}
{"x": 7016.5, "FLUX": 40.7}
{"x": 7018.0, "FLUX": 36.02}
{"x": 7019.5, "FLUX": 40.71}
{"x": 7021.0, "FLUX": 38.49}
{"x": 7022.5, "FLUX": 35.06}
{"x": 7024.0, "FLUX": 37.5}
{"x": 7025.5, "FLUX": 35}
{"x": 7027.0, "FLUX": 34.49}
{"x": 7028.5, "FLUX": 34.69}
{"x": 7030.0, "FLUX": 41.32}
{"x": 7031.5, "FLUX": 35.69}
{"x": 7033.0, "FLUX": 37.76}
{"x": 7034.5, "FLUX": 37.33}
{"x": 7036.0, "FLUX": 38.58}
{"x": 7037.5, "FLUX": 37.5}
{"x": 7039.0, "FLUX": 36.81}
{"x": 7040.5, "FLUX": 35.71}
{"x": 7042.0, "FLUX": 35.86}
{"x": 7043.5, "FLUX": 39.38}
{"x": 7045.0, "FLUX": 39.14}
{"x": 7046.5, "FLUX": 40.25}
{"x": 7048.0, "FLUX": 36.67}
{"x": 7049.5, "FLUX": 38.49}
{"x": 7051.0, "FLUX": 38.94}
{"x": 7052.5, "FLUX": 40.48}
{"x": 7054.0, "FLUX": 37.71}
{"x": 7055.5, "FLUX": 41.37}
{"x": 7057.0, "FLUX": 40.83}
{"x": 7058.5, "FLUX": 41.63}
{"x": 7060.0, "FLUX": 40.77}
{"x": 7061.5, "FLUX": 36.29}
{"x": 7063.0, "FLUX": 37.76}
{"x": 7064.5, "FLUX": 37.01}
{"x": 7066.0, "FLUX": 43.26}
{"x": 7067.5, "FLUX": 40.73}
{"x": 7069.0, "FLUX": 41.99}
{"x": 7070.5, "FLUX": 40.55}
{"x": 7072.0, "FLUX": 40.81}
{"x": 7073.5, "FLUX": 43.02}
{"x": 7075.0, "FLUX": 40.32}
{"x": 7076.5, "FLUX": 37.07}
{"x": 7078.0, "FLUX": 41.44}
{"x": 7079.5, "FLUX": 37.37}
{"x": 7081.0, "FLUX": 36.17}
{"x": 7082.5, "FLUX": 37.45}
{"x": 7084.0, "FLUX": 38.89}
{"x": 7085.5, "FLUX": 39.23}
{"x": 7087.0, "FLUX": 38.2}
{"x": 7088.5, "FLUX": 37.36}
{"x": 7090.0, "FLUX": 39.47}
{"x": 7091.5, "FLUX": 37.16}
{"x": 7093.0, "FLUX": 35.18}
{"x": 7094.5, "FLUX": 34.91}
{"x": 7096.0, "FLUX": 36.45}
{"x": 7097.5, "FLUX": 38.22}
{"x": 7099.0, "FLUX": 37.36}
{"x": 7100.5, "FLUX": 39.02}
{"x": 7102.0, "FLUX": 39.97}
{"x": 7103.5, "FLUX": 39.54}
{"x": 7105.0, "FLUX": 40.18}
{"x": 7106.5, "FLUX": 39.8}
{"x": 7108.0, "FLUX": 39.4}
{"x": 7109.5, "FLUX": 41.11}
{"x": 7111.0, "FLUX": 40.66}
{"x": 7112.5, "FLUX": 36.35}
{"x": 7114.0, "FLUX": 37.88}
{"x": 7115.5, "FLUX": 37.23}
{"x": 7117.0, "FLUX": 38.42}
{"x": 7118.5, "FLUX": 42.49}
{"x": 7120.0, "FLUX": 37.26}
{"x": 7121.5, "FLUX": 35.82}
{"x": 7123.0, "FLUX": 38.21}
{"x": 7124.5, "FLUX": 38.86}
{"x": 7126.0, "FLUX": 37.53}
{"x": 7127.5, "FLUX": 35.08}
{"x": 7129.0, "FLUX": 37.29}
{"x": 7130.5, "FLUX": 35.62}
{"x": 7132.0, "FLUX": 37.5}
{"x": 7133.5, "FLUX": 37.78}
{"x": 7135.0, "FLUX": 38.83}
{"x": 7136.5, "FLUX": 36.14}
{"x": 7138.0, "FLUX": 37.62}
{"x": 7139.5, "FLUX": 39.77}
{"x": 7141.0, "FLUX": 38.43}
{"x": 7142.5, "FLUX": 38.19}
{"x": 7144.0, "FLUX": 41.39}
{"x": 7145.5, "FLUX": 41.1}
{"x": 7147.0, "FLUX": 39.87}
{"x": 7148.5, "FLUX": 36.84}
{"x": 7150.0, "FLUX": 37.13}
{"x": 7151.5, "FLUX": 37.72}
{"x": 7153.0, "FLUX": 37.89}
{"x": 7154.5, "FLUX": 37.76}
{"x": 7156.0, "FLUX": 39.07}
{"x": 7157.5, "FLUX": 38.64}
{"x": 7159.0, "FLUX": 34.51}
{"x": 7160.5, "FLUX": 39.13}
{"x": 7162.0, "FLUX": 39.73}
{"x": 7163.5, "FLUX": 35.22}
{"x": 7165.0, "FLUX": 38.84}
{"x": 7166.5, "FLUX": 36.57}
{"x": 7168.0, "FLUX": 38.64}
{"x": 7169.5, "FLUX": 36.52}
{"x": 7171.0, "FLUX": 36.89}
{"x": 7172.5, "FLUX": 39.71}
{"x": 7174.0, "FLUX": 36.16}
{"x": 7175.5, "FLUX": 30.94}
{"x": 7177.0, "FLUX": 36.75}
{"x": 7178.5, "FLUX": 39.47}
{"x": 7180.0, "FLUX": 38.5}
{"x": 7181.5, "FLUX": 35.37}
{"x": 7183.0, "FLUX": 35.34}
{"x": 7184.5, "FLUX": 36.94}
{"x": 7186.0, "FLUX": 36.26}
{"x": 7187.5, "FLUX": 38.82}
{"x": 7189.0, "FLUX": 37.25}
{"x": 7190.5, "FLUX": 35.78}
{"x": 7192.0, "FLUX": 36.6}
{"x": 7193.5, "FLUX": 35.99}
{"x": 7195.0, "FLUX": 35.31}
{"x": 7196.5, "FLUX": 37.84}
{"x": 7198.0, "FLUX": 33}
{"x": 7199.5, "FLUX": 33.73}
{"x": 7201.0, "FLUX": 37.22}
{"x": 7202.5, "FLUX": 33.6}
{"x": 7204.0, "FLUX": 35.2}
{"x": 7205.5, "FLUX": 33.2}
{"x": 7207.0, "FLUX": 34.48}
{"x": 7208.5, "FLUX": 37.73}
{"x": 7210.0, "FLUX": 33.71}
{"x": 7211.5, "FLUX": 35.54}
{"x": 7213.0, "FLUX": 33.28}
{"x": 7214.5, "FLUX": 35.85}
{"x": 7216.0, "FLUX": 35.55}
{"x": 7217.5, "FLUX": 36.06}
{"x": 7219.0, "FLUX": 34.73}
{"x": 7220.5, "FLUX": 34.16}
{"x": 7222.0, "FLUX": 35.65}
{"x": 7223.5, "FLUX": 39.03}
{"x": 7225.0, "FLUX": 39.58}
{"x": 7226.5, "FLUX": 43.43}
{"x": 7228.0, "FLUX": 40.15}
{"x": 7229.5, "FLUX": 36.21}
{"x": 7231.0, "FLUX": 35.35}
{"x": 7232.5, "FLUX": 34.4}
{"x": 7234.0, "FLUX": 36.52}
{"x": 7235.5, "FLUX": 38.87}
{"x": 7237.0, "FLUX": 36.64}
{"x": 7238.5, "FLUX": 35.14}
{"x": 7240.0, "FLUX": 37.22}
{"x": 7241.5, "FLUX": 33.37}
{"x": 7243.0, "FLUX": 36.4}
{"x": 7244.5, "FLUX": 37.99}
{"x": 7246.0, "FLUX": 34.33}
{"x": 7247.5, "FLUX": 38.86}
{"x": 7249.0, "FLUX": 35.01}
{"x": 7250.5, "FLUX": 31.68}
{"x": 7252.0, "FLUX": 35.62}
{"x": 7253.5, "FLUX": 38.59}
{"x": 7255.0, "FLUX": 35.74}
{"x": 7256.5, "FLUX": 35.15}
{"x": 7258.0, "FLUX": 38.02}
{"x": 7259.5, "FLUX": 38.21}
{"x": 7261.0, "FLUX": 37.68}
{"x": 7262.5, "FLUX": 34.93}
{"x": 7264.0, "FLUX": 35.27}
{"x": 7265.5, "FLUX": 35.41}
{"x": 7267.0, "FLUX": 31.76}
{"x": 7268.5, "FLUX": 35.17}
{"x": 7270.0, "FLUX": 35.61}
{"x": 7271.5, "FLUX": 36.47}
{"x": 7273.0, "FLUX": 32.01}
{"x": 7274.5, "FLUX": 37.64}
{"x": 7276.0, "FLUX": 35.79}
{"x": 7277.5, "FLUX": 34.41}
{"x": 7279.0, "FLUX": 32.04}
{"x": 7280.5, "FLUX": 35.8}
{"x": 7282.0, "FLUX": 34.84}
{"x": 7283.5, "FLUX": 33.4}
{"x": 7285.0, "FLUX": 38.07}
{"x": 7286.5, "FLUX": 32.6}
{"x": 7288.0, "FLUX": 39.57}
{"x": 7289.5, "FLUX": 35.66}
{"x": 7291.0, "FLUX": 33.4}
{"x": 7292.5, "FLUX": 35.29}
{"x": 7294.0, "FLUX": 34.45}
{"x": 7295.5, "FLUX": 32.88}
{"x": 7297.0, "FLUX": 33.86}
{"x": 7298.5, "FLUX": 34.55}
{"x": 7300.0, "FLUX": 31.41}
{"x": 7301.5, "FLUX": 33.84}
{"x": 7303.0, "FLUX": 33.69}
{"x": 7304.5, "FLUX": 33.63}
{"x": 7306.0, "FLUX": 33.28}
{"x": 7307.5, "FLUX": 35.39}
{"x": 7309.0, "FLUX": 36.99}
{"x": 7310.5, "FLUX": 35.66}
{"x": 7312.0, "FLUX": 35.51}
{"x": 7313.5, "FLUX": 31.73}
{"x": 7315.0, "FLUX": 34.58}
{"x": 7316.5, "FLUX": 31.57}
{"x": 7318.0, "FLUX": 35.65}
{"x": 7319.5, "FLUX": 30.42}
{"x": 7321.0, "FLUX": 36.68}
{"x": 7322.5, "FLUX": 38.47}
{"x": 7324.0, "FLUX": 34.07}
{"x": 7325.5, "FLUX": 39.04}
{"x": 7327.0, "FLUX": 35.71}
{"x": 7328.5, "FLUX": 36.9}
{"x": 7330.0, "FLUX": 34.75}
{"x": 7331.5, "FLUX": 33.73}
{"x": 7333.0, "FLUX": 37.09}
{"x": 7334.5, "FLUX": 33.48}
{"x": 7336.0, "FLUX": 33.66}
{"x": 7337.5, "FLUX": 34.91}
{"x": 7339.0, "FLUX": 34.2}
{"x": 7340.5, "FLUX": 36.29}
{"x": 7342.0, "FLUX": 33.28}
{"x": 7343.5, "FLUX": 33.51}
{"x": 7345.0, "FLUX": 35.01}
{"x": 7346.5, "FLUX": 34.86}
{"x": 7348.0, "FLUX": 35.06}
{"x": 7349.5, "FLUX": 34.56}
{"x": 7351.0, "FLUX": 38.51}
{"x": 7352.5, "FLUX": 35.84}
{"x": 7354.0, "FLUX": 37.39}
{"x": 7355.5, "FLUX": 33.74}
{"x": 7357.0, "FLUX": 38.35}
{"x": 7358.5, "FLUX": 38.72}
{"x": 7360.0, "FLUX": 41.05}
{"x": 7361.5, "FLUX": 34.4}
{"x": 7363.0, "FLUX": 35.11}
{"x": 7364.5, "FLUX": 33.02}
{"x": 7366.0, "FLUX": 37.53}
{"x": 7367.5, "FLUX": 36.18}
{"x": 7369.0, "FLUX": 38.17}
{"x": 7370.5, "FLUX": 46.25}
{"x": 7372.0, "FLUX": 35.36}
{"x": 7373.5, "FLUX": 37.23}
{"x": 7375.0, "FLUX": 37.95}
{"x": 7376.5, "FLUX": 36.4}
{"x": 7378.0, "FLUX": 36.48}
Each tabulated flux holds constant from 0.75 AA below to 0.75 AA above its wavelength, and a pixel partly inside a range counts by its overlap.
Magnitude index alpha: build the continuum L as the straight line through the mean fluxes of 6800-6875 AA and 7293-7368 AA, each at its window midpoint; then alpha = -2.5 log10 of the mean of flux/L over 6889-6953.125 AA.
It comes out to 0.03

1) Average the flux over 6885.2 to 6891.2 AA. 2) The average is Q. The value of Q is 32.2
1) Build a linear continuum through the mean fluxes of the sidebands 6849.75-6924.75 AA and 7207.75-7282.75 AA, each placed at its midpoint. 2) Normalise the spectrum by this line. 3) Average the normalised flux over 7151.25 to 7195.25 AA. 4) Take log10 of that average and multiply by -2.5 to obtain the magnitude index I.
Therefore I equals -0.03 mag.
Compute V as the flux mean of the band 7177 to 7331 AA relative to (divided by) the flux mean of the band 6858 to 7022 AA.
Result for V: 0.96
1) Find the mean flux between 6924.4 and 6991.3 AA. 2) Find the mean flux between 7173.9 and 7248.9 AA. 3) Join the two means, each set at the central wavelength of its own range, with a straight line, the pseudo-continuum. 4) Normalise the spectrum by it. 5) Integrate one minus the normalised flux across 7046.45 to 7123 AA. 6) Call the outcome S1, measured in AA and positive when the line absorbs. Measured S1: -3.7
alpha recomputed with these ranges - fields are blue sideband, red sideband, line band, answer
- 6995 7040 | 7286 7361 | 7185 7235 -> 0.00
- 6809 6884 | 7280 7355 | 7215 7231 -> -0.05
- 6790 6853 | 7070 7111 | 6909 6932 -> 0.04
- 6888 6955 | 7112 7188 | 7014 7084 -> -0.04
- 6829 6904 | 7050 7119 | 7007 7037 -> 0.03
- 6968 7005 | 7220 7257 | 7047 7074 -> -0.07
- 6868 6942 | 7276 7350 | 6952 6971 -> -0.04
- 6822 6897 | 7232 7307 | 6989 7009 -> -0.03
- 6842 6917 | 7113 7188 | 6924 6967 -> -0.04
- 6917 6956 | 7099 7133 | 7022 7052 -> 0.02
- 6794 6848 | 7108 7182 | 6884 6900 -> 0.20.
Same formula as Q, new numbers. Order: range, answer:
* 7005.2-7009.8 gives 40.1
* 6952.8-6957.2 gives 36.2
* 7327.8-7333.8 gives 35.6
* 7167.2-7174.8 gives 37.5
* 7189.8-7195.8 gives 35.9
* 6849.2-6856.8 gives 38.1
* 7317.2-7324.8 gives 35.1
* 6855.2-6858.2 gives 37.1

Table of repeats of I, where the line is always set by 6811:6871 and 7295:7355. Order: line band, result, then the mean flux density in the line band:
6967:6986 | -0.034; 38.4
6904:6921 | 0.019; 37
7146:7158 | -0.063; 38.2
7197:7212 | 0.026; 34.8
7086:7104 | -0.039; 37.7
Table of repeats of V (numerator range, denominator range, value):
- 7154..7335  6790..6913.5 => 0.96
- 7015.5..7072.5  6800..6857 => 1.00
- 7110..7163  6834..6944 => 1.03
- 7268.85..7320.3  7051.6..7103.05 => 0.88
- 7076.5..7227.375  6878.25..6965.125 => 1.03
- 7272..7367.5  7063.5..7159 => 0.91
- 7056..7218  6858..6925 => 1.05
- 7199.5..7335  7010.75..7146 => 0.92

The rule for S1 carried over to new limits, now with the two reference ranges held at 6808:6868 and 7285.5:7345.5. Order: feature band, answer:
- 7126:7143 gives -0.7 AA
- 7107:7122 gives -1.1 AA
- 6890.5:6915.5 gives 1.9 AA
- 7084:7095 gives -0.4 AA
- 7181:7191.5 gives -0.3 AA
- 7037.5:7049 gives -0.3 AA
